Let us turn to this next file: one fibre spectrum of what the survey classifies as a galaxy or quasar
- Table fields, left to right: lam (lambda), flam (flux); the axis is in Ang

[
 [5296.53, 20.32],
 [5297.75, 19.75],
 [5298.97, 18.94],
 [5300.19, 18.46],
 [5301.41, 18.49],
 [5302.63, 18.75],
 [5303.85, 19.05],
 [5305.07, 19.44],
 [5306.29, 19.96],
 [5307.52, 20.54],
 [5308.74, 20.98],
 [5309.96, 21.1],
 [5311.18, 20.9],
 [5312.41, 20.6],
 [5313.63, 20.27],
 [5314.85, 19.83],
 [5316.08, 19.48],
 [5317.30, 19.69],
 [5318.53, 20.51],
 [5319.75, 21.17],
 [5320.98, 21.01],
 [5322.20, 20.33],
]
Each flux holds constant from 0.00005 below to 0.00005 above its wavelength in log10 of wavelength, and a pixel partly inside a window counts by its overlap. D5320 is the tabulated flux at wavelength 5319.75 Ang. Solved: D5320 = 21.17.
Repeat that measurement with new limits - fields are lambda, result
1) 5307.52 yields 20.54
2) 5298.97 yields 18.94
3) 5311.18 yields 20.9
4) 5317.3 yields 19.69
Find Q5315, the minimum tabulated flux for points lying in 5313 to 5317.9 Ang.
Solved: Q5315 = 19.48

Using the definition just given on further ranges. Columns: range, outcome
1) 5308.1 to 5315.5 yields 19.83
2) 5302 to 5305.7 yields 18.75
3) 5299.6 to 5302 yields 18.46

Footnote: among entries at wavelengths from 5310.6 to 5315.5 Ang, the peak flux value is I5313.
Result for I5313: 20.9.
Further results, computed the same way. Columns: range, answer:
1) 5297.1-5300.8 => 19.75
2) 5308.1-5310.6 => 21.1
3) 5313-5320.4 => 21.17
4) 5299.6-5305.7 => 19.44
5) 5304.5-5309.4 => 20.98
